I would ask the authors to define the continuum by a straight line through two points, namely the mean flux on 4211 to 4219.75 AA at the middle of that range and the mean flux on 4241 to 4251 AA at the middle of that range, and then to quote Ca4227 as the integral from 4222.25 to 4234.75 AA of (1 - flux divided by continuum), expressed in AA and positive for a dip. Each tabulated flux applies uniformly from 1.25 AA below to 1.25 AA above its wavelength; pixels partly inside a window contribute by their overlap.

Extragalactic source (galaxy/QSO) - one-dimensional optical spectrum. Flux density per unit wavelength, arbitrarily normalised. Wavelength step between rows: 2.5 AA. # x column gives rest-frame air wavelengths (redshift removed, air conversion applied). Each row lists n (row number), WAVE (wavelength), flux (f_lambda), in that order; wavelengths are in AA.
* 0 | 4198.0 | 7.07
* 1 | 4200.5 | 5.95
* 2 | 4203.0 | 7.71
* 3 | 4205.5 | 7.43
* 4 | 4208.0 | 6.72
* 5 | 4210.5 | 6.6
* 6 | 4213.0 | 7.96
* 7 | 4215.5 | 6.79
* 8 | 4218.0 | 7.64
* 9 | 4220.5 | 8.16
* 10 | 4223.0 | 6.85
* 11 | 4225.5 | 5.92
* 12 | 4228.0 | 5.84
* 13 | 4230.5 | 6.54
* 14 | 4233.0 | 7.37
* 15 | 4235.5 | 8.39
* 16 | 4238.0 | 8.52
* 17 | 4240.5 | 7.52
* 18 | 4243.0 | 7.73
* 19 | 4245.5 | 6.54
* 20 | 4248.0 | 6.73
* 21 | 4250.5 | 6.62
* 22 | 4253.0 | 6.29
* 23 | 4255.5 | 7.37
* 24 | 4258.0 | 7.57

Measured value 1.1 AA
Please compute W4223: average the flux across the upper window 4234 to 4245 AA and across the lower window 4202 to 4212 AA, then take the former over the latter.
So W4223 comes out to 1.11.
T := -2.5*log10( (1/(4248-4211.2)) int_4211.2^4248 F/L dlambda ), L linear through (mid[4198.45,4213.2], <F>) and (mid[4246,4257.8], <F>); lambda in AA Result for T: -0.05 mag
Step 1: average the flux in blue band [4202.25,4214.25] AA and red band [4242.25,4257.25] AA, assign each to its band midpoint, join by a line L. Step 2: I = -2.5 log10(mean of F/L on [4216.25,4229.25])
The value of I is 0.04 mag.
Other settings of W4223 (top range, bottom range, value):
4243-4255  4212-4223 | 0.89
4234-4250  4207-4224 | 1.04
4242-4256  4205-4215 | 0.96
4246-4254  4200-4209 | 0.93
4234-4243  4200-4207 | 1.13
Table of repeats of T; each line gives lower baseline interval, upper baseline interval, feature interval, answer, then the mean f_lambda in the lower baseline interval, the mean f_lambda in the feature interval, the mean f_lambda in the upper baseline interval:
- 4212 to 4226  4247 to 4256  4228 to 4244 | -0.08 mag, 7.28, 7.53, 6.7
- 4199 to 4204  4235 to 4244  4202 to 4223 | -0.03 mag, 6.8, 7.34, 8.02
